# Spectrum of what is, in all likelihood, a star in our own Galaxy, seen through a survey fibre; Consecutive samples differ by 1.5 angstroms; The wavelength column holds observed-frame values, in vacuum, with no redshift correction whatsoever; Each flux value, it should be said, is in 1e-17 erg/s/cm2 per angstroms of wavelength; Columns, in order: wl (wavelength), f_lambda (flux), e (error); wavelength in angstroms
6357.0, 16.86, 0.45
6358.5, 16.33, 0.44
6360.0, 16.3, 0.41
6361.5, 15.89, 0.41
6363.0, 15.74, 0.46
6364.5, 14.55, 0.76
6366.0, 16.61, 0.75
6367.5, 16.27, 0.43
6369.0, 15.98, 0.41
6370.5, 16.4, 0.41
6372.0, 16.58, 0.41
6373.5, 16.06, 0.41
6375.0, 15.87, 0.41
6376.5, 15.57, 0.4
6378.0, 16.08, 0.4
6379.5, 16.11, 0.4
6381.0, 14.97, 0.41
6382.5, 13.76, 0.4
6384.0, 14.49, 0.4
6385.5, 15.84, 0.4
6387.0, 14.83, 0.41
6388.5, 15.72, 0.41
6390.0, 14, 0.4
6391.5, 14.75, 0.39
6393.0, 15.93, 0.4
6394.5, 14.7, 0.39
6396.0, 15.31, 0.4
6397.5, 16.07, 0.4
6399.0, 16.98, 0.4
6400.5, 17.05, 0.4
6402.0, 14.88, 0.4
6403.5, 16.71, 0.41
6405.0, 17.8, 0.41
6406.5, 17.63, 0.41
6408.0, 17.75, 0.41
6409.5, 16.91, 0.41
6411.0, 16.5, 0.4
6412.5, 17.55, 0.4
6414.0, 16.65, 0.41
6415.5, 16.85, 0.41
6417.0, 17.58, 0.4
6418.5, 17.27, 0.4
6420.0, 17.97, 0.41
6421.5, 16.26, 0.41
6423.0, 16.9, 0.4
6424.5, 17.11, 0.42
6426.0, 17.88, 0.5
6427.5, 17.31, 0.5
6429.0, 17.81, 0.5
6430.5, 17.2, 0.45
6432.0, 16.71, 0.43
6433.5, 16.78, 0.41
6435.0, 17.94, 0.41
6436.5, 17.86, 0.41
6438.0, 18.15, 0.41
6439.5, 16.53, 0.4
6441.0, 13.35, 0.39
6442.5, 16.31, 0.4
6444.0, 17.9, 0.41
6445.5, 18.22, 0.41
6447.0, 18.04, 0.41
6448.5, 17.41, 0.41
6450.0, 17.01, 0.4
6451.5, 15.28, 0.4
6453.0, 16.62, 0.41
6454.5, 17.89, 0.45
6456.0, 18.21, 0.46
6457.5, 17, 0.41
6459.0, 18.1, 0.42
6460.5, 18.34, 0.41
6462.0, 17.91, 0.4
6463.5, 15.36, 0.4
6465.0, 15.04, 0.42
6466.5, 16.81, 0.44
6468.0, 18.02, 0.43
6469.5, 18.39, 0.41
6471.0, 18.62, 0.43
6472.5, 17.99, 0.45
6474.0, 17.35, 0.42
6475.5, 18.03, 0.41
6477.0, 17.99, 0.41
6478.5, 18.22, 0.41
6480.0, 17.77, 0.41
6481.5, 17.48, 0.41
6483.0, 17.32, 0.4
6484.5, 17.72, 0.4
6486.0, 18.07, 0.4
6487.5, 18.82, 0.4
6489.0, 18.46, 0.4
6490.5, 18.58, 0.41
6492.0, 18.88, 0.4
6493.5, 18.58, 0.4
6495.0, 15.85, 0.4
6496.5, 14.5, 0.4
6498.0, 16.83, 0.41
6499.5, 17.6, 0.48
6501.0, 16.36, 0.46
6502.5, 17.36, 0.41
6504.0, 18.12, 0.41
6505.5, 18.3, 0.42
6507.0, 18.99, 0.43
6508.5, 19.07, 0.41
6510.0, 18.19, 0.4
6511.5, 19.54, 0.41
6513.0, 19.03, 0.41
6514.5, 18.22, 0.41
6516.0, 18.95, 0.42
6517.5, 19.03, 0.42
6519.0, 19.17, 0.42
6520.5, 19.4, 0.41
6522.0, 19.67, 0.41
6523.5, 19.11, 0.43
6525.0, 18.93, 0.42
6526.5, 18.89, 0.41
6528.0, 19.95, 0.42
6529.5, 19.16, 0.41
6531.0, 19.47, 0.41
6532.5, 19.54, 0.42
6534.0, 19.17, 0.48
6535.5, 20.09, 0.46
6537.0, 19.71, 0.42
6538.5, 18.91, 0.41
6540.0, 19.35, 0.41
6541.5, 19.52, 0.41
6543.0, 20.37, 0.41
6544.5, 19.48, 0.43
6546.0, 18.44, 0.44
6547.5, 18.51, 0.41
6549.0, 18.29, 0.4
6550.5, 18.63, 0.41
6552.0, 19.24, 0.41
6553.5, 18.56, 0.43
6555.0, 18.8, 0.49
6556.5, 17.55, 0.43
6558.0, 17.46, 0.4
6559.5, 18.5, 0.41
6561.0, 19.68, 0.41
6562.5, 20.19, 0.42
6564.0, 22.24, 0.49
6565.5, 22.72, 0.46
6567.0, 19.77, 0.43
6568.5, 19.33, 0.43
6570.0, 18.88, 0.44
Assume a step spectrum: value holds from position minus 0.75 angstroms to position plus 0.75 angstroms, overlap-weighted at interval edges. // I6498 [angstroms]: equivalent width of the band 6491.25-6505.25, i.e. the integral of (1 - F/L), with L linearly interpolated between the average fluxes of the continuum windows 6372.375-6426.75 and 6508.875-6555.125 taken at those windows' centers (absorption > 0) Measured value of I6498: 0.94 angstroms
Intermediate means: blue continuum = 16.2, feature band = 17.2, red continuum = 19.1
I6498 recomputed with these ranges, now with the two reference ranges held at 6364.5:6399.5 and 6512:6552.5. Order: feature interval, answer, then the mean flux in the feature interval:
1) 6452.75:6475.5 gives 0.1 angstroms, 17.5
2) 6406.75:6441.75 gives -1.1 angstroms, 17.1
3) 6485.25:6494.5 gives -0.2 angstroms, 18.5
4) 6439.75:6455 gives 0.3 angstroms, 16.8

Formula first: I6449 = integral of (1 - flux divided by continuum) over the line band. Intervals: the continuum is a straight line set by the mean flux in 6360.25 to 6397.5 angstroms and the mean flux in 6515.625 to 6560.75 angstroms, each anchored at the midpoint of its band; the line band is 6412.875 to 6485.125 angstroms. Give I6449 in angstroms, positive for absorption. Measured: -0.95 angstroms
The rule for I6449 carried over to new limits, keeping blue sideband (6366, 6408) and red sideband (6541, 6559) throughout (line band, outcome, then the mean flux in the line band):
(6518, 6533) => -0.8 angstroms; 19.3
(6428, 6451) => -0.5 angstroms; 17.1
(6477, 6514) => -0.3 angstroms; 17.9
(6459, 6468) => 0.1 angstroms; 16.9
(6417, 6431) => -0.7 angstroms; 17.3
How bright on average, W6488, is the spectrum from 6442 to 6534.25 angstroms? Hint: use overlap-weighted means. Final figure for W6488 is 18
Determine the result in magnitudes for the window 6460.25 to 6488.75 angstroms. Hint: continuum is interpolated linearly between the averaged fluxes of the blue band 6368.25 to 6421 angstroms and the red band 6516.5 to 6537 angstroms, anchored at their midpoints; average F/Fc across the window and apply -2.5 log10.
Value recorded 0.027 mag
